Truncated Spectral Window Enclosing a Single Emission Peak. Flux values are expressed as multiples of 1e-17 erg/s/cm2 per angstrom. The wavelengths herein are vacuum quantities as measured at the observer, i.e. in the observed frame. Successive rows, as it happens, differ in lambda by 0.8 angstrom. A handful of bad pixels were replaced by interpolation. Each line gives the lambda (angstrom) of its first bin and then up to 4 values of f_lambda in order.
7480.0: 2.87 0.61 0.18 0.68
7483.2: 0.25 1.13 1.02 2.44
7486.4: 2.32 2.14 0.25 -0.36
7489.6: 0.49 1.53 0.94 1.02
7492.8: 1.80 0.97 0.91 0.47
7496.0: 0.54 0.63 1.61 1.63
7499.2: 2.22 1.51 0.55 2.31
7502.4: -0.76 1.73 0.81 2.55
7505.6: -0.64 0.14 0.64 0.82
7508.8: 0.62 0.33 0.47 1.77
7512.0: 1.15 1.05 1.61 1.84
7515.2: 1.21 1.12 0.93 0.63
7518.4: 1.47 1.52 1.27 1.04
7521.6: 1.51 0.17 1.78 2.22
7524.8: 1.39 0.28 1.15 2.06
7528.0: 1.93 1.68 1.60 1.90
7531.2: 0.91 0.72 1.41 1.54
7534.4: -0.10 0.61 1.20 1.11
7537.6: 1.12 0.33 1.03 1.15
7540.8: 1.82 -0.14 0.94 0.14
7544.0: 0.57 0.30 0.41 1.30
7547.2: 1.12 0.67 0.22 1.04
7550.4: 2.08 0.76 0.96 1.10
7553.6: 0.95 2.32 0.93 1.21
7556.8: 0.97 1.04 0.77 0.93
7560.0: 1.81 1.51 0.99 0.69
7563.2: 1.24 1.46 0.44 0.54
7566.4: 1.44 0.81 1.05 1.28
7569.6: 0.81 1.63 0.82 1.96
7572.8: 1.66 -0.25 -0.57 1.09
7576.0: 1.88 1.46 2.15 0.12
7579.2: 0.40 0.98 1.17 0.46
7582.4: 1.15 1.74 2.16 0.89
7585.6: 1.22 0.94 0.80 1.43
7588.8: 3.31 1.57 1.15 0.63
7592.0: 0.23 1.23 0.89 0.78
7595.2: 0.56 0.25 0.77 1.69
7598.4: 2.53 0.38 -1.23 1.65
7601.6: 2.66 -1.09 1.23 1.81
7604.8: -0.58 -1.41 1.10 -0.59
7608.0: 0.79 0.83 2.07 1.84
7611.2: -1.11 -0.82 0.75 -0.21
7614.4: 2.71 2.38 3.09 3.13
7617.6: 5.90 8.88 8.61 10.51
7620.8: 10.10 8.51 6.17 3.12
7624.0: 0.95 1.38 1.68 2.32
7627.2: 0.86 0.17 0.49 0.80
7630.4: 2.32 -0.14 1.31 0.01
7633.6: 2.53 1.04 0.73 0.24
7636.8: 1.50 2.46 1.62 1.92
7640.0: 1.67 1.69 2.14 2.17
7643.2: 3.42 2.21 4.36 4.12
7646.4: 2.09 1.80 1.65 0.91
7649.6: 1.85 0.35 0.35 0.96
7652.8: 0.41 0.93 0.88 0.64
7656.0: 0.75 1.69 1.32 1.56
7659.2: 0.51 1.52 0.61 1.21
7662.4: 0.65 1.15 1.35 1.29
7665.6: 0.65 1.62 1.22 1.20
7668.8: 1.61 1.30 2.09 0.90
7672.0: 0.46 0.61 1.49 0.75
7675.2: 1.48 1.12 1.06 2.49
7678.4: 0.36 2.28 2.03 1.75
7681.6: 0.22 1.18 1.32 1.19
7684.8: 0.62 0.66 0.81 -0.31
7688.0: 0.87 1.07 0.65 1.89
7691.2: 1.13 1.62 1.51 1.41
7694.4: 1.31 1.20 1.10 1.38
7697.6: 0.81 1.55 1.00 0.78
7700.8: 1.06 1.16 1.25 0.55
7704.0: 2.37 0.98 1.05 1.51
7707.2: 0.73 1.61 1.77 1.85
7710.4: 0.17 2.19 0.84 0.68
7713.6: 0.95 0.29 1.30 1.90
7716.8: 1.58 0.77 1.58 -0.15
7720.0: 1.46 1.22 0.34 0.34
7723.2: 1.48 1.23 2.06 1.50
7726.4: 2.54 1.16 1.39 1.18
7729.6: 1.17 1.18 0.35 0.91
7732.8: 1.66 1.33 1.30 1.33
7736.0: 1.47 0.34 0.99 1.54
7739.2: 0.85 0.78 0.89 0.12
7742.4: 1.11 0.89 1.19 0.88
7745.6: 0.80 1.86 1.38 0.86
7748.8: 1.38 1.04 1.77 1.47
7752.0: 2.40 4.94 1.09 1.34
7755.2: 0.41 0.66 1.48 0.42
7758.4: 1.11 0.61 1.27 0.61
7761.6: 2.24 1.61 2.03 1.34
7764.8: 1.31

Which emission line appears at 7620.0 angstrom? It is H-alpha 6563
